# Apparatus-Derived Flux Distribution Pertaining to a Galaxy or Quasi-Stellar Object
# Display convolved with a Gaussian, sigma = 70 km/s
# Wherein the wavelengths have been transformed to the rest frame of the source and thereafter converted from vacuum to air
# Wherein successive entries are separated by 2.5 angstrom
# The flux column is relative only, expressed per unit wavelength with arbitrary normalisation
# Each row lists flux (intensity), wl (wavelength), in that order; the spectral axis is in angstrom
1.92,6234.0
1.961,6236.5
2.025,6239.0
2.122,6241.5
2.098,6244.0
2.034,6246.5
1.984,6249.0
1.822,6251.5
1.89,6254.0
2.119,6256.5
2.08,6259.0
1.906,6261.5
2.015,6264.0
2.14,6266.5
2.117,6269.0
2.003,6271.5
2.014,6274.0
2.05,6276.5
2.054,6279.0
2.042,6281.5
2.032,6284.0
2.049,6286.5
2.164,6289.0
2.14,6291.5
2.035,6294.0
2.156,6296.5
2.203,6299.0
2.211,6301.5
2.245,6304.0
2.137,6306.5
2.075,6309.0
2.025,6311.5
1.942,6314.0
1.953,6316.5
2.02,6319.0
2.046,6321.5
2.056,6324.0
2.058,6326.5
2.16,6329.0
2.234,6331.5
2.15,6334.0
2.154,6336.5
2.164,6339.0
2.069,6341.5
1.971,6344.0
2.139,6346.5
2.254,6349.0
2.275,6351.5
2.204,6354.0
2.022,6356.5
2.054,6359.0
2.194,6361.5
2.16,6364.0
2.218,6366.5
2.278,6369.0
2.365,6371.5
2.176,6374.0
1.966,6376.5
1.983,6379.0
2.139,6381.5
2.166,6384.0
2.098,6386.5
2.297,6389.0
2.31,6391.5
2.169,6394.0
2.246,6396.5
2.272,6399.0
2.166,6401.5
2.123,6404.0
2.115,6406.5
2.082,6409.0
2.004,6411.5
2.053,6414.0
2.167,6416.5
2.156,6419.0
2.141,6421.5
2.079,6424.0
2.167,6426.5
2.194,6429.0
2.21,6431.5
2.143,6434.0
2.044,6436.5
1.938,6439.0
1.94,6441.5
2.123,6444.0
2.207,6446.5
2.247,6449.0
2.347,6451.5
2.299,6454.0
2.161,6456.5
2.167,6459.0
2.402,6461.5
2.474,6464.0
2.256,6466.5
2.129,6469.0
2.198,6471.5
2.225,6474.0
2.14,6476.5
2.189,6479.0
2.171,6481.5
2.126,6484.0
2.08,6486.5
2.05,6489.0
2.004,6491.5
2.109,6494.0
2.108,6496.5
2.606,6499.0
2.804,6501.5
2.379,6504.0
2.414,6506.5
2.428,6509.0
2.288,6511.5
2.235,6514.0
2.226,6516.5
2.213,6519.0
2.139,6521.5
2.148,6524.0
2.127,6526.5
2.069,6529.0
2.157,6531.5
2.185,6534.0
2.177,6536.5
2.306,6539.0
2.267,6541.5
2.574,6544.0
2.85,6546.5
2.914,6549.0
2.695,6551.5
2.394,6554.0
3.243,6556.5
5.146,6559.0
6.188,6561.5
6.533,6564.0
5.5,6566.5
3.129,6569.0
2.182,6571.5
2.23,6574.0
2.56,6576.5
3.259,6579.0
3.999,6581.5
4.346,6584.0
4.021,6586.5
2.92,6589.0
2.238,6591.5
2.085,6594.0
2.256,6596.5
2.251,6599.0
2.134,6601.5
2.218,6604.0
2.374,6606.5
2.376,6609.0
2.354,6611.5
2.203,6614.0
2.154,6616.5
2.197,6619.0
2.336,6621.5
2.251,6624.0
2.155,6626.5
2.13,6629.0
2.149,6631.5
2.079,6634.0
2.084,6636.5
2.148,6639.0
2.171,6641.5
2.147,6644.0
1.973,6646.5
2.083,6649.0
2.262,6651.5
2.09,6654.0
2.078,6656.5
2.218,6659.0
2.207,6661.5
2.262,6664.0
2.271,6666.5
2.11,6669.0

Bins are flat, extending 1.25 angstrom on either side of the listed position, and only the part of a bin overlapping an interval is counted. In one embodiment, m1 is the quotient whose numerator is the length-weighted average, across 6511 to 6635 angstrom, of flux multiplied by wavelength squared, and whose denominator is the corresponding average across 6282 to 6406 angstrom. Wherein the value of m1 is 1.38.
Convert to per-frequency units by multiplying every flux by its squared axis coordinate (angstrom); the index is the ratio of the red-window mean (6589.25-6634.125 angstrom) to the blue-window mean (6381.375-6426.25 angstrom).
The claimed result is 1.1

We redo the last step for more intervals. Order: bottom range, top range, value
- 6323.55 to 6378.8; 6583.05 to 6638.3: 1.21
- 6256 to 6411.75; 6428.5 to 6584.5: 1.29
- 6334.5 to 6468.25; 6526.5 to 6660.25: 1.32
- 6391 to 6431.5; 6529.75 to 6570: 1.64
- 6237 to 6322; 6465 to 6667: 1.35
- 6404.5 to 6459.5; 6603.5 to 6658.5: 1.09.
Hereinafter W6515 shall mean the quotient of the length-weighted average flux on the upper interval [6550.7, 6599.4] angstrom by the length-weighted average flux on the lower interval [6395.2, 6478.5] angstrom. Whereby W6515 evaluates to 1.6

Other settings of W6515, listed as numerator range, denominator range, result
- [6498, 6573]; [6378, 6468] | 1.33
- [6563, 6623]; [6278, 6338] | 1.38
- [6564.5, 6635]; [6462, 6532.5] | 1.20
